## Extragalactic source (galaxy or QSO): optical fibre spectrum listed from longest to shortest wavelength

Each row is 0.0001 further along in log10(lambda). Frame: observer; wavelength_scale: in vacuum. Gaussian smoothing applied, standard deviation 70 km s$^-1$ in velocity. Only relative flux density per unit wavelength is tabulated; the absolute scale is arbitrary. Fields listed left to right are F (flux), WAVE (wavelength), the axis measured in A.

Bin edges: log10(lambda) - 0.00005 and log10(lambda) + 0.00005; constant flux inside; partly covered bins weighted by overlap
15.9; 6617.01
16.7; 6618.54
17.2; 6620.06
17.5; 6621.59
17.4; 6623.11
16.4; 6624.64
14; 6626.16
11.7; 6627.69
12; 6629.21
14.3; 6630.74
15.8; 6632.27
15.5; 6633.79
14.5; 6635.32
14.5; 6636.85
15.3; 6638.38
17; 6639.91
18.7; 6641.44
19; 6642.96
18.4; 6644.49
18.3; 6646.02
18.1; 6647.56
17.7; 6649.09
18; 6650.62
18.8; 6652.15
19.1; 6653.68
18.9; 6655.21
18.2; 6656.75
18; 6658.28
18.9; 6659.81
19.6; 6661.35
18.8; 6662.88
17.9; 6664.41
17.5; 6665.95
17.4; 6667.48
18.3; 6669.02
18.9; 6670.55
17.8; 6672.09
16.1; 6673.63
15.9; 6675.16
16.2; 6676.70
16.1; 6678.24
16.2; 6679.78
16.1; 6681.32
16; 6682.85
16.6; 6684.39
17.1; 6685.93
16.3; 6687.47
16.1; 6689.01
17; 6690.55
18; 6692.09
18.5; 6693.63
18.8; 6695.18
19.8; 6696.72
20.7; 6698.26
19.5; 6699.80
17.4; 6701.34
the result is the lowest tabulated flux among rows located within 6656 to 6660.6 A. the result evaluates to 18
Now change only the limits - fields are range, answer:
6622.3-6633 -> 11.7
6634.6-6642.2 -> 14.5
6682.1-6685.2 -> 16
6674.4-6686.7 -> 15.9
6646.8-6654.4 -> 17.7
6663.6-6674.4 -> 16.1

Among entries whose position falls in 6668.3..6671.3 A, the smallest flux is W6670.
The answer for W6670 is 18.3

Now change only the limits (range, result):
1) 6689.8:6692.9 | 17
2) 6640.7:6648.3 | 18.1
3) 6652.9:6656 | 18.9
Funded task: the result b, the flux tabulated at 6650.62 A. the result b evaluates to 18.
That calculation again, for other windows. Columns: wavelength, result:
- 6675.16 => 15.9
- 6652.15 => 18.8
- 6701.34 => 17.4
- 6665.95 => 17.5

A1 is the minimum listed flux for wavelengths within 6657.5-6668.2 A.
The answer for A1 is 17.4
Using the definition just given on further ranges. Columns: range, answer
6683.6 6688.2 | 16.3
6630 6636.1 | 14.3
